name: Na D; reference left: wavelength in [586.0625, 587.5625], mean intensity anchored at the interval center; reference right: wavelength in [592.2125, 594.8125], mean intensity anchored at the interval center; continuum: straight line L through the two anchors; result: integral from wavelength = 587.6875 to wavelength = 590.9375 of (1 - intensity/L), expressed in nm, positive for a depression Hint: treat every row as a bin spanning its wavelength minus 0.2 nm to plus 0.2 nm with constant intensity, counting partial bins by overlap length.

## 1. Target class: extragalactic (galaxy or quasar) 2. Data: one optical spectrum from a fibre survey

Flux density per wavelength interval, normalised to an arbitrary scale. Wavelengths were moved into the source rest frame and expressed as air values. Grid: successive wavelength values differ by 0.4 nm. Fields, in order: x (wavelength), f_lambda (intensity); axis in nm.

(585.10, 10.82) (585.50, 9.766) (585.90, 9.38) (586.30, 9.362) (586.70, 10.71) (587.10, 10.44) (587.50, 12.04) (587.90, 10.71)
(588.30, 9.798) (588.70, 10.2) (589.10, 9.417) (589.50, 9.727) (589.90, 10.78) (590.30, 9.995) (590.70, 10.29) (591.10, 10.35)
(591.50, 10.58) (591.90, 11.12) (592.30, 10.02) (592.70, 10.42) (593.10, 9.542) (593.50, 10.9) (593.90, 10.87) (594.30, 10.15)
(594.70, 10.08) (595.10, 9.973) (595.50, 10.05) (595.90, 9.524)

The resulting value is 0.090 nm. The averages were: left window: 10.5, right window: 10.3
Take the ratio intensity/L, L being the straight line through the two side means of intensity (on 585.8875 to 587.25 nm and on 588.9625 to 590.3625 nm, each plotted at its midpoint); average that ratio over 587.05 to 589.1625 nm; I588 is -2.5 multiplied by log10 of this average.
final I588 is -0.05 mag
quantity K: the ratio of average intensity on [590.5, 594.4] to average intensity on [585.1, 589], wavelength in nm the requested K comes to 1.02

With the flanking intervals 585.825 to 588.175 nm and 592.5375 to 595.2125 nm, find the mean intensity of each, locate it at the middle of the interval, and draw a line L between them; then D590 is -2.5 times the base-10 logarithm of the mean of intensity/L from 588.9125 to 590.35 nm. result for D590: 0.04 mag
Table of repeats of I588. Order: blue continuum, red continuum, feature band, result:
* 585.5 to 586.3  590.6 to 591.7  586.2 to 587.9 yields -0.11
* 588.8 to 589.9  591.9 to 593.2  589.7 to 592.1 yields -0.05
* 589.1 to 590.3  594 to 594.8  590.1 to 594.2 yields -0.03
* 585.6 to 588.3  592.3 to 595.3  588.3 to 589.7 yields 0.06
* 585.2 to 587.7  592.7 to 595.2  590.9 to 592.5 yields -0.02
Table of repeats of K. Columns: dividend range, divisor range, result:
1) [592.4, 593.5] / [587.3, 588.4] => 0.93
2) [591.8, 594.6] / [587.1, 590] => 1.00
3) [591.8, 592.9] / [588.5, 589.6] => 1.07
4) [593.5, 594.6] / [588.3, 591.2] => 1.05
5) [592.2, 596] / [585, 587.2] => 1.01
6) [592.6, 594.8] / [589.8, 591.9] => 0.99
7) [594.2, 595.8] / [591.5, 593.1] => 0.96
